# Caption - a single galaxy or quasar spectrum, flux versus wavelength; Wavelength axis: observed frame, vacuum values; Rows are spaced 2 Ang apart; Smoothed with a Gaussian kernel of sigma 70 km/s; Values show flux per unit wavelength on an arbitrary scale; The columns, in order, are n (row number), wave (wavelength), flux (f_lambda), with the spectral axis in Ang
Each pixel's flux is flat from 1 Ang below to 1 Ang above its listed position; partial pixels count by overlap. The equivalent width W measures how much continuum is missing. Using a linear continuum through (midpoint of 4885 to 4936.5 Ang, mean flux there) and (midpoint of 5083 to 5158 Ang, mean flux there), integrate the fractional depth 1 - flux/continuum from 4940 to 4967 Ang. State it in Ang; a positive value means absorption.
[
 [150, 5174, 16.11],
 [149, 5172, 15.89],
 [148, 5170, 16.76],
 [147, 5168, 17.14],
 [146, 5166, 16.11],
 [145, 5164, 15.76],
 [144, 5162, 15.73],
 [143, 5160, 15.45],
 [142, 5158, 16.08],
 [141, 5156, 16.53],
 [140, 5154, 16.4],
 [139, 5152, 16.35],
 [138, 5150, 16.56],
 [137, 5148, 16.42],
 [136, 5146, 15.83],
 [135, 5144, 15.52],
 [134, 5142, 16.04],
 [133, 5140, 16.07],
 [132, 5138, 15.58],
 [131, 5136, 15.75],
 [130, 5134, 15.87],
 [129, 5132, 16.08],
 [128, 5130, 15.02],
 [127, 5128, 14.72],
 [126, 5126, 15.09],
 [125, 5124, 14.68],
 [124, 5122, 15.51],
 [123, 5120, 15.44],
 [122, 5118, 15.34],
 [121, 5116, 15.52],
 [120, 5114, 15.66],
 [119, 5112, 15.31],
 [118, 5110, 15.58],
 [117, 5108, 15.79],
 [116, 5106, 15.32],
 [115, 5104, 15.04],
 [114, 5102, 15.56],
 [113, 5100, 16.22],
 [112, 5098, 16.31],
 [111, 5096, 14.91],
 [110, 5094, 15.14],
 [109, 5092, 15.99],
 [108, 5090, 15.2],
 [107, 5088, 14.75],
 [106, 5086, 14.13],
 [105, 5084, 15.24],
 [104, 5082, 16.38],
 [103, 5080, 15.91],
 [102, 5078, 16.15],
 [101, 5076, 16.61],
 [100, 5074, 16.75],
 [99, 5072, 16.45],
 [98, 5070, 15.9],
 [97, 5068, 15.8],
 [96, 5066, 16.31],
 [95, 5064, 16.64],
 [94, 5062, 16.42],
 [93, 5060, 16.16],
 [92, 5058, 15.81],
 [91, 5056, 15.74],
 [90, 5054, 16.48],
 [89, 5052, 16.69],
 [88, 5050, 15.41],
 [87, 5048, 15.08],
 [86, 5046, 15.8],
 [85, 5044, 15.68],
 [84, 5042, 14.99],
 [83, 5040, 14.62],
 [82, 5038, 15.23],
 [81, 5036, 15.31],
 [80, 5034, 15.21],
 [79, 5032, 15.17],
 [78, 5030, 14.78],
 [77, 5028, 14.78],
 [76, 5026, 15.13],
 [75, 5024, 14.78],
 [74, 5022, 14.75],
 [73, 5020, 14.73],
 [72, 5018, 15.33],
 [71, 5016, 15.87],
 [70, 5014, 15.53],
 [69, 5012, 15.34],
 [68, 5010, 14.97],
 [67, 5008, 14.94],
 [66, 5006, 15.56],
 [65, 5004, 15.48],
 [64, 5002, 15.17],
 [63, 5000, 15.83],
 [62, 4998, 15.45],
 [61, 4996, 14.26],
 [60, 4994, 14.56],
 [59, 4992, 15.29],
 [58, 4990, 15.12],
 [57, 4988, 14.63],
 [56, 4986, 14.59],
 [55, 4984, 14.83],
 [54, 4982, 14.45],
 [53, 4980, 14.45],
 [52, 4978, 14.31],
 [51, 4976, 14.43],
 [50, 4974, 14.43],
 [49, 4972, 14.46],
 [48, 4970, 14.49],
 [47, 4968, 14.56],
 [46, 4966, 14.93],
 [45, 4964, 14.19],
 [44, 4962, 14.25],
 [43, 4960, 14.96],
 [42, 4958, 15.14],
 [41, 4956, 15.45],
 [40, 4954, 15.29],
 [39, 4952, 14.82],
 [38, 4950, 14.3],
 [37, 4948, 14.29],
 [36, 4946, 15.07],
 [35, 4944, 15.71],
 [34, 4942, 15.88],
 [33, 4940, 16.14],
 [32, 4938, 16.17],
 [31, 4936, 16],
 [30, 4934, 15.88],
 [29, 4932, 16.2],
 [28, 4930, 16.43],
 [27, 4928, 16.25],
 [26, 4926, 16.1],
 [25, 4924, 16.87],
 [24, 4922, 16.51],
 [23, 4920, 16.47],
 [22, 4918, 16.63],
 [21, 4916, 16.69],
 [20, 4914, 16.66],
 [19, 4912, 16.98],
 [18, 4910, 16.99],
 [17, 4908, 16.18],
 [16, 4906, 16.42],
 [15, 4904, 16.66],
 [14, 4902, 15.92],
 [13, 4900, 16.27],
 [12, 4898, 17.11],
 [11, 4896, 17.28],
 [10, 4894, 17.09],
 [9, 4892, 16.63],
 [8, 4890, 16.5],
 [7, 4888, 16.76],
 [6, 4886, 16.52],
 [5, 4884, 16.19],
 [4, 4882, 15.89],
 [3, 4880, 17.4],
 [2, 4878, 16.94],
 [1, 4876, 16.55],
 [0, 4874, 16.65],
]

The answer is 2.2 Ang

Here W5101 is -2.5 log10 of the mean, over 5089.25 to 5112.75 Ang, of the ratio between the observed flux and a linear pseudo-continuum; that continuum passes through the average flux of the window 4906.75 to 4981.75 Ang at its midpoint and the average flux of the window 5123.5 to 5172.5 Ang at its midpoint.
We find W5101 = 0.02 mag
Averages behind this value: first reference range 15.5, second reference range 15.9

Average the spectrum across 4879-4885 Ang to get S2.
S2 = 16.5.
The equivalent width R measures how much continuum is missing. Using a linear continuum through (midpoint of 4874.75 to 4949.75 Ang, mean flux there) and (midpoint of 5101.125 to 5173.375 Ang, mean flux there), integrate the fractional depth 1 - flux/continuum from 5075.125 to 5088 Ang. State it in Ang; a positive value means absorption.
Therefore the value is 0.21 Ang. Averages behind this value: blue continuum 16.4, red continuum 15.8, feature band 15.7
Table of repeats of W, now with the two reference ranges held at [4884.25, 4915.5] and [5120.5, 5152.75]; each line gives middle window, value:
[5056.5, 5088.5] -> -0.06 Ang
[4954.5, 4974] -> 1.99 Ang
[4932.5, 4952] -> 1.19 Ang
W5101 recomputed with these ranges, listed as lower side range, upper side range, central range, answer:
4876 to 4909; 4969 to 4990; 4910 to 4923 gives -0.04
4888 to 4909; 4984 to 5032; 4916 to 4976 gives 0.04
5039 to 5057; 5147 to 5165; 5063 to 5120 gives 0.01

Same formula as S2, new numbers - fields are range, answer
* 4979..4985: 14.6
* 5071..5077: 16.6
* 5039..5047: 15.3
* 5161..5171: 16.3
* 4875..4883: 16.7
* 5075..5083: 16.3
